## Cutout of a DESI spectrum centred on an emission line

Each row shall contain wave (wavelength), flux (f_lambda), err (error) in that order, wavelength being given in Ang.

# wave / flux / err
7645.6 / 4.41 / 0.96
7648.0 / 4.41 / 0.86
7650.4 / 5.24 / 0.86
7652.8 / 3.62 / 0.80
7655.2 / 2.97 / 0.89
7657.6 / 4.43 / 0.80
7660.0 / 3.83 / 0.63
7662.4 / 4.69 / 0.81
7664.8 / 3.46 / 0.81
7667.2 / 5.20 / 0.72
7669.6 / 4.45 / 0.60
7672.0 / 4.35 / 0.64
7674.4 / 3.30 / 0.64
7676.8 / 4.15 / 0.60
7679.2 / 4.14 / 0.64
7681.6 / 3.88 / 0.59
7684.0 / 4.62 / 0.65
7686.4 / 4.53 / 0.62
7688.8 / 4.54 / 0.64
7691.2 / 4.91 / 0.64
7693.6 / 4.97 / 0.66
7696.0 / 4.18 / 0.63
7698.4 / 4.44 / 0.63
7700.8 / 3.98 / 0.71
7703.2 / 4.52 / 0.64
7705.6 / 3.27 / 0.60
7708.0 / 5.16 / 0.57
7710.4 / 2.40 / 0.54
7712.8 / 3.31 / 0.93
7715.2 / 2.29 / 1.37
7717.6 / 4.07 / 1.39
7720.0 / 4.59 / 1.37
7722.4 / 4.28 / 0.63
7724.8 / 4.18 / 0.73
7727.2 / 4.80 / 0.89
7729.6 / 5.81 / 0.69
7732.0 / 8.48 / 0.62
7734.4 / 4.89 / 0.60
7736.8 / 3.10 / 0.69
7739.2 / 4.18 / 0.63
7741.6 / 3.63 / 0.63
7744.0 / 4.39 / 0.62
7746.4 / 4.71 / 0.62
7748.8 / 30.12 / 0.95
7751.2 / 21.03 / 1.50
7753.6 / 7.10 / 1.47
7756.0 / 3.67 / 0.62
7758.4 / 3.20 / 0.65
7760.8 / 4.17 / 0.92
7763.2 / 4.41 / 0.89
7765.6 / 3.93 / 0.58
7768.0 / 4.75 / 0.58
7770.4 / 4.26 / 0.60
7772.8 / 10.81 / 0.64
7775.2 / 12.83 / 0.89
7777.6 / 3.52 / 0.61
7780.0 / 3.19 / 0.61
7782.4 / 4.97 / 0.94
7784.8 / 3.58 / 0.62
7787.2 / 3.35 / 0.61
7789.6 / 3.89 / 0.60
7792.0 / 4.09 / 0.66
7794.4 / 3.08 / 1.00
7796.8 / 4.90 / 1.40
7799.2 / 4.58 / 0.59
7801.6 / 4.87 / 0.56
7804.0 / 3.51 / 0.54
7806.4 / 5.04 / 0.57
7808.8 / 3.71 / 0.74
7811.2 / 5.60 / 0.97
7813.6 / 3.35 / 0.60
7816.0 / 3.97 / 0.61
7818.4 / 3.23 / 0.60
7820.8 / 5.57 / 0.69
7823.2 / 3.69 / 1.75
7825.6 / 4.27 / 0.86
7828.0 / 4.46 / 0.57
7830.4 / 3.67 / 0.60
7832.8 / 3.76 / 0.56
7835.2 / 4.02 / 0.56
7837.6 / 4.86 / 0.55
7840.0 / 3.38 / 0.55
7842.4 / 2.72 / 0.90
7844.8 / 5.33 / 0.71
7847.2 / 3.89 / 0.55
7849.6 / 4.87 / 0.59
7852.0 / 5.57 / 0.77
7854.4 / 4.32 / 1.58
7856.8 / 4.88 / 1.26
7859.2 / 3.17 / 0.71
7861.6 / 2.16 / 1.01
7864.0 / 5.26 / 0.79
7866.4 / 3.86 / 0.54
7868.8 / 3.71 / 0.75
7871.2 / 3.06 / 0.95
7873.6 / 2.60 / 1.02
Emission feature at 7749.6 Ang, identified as Halpha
